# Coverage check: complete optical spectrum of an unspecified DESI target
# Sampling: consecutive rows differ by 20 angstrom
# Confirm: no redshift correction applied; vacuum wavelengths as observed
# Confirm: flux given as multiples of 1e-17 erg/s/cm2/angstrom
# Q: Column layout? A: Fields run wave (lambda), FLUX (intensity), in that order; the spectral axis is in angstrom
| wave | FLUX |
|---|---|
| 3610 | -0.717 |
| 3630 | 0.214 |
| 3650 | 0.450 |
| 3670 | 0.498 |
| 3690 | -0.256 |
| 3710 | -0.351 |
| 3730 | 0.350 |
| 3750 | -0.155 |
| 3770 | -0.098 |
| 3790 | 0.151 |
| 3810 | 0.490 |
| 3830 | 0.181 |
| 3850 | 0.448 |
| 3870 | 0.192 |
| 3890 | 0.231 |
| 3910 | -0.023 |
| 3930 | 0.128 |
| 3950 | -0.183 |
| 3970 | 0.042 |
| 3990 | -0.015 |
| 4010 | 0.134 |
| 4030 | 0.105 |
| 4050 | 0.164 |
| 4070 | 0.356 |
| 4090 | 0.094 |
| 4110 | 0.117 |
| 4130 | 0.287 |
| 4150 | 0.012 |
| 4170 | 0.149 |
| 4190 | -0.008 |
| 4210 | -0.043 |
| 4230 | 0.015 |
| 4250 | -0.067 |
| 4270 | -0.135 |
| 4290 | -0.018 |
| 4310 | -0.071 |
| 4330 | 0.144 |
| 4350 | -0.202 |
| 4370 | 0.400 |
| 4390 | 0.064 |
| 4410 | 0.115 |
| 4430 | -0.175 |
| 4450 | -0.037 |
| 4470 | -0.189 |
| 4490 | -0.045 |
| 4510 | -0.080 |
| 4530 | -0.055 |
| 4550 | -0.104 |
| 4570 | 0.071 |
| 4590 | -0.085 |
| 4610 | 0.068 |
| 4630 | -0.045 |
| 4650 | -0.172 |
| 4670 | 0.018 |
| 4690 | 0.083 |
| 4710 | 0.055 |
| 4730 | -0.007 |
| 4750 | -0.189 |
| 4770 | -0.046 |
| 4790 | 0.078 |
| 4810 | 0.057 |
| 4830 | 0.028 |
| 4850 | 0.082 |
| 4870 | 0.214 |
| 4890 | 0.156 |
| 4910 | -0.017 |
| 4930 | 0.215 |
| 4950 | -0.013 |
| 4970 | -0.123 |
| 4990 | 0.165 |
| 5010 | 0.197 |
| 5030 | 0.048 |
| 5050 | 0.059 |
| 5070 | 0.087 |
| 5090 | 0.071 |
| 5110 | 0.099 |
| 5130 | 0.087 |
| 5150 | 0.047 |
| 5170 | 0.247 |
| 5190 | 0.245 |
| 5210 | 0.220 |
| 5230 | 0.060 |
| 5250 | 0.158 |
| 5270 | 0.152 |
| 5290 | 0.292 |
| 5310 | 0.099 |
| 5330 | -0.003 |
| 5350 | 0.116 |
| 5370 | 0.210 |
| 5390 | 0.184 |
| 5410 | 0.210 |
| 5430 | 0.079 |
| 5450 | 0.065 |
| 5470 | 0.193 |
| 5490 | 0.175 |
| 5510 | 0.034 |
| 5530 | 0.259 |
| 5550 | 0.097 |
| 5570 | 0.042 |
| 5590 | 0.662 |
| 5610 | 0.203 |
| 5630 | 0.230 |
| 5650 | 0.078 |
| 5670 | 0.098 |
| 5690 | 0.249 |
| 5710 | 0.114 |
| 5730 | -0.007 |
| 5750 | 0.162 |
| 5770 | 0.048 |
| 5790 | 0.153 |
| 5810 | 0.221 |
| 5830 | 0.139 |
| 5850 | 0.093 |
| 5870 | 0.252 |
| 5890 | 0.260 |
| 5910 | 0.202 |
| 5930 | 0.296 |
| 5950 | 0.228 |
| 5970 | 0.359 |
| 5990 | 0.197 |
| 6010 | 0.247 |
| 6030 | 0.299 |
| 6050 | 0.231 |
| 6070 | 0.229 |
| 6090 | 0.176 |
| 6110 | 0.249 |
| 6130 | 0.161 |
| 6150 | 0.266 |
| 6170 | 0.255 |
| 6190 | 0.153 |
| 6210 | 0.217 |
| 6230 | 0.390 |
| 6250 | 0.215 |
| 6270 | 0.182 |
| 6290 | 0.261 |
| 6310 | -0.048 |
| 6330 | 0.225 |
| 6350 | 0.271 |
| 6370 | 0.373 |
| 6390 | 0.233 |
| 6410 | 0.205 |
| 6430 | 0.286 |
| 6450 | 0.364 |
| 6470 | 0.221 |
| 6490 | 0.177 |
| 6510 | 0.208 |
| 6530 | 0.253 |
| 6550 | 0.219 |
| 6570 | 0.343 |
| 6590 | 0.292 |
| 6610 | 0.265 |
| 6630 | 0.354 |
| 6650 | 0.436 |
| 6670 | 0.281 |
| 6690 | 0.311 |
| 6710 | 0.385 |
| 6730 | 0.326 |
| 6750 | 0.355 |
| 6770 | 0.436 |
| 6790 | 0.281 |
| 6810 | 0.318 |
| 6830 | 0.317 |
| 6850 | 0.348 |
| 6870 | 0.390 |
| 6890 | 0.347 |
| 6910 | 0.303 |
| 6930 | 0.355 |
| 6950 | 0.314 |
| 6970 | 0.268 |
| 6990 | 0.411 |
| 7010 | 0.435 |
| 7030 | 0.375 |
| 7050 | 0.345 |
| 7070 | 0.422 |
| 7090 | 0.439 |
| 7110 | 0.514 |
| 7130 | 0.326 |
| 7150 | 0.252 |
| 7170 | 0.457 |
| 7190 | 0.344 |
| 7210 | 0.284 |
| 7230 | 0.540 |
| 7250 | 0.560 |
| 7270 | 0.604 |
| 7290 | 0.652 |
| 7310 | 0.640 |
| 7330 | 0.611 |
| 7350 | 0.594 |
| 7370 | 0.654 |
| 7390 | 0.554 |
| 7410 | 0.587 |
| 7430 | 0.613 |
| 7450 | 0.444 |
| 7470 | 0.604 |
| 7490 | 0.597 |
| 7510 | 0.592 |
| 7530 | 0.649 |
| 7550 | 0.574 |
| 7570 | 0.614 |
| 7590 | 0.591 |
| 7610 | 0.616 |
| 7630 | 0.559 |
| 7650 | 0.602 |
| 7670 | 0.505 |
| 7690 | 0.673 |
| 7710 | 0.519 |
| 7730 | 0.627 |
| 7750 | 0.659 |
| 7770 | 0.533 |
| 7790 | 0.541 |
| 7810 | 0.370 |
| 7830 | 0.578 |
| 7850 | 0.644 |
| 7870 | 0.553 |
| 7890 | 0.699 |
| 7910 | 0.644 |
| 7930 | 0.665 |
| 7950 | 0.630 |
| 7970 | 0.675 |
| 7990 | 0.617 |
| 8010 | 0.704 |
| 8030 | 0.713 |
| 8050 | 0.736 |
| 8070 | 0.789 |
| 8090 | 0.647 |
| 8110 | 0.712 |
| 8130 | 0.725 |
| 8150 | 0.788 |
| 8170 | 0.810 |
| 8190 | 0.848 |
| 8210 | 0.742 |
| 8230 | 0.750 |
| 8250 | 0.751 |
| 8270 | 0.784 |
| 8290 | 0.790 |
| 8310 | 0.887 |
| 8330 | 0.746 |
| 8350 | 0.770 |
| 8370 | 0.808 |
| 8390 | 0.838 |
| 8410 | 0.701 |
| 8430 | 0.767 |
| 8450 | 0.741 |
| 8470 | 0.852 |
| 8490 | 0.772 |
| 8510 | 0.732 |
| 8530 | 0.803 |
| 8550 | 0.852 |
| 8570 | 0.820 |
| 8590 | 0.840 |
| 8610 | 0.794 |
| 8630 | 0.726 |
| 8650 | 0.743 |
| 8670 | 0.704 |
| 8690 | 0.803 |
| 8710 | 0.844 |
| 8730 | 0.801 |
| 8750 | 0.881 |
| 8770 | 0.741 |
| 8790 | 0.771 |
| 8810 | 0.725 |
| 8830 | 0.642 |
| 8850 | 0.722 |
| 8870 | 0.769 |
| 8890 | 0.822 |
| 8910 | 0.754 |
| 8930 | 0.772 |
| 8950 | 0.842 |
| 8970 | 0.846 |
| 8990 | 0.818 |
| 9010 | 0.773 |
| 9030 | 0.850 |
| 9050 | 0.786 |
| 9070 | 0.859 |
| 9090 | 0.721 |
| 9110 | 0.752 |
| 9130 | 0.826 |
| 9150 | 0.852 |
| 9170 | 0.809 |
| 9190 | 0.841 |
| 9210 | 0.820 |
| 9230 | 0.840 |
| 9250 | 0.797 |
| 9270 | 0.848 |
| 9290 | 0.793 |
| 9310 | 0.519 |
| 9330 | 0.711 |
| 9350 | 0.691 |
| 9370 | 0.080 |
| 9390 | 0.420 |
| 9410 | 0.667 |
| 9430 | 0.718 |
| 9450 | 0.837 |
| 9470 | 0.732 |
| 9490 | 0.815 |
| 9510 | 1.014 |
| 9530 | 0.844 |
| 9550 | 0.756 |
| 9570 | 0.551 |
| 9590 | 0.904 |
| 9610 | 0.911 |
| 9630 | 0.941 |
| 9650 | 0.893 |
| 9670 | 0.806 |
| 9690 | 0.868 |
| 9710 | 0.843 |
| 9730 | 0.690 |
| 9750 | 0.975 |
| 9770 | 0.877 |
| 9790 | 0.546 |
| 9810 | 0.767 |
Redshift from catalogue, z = 0.815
